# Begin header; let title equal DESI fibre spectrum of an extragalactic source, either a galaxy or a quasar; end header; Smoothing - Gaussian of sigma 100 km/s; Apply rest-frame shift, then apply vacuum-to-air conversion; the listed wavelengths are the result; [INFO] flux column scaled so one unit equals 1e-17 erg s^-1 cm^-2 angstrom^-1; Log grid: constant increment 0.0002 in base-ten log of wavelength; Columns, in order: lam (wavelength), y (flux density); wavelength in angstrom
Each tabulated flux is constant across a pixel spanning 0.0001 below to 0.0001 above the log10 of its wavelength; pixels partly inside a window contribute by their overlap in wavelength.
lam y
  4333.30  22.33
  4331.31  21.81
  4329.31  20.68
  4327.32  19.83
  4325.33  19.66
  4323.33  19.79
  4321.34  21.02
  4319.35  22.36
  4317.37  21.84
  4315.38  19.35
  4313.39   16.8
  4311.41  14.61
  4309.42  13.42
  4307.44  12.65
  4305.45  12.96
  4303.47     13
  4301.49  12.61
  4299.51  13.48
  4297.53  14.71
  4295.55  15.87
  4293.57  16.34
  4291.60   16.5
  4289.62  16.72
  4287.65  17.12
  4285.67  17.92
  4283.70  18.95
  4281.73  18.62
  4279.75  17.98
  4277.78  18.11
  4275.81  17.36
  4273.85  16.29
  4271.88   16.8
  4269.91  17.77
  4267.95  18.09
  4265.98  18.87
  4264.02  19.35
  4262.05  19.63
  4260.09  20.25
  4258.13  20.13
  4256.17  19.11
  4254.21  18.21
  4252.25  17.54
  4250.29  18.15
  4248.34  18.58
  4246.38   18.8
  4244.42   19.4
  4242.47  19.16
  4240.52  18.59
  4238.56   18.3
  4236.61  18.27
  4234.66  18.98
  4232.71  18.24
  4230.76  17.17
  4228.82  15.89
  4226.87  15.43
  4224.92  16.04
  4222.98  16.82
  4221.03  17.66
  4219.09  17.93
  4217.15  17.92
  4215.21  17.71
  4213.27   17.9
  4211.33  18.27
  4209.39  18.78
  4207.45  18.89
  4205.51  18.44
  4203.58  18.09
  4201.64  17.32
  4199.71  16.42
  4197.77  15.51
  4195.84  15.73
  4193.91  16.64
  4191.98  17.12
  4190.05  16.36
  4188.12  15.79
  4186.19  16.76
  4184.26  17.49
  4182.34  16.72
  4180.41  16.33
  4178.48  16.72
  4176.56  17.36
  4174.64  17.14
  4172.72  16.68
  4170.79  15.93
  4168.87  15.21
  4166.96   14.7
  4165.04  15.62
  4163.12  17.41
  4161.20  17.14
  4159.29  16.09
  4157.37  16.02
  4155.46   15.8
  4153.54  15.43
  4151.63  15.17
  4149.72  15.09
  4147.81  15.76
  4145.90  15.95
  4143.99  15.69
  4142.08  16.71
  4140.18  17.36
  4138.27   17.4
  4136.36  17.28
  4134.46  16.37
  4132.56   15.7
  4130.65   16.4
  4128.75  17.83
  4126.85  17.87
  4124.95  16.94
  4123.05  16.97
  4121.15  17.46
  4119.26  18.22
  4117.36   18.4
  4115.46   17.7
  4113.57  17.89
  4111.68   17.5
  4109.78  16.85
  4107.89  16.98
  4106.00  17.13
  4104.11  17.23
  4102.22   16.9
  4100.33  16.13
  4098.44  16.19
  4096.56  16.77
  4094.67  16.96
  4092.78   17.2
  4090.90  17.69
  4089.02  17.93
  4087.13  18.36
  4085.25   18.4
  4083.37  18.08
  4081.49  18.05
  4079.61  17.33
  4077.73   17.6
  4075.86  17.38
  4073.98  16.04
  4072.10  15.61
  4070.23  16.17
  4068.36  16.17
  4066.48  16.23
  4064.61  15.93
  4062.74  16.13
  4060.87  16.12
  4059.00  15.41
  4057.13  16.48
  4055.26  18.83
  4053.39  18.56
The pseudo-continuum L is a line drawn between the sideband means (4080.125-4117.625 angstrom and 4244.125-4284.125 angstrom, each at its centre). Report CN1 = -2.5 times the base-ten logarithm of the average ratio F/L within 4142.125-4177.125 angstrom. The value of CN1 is 0.11 mag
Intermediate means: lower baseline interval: 17.4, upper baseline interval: 18.4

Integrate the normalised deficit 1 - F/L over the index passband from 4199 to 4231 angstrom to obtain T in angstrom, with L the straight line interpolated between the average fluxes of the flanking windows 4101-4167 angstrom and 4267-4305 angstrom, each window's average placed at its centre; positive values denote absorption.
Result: -1.66 angstrom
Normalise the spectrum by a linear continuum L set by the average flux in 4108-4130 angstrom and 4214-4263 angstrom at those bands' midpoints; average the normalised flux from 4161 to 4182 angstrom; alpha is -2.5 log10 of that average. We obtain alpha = 0.09 mag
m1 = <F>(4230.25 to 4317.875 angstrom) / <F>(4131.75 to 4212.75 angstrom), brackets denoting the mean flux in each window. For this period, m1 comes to 1.0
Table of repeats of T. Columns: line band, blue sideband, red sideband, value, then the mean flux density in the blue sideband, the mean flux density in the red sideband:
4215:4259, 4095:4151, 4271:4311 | -4.9 angstrom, 16.9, 15.8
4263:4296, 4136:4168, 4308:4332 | 1.4 angstrom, 16.1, 19.1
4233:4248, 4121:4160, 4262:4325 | -1.7 angstrom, 16.4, 17.1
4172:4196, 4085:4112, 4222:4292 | 1.3 angstrom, 17.2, 18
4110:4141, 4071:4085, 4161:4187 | -0.8 angstrom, 17.2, 16.5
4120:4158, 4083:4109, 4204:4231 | 1.9 angstrom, 17.3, 17.5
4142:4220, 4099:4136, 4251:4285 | 4.5 angstrom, 17.2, 18.4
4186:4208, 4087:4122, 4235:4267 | 1.7 angstrom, 17.3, 18.9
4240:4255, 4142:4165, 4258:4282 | -0.6 angstrom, 16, 18.3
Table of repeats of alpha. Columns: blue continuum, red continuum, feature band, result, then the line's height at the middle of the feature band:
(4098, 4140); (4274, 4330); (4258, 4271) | -0.12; 17.1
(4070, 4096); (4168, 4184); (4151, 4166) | 0.04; 16.7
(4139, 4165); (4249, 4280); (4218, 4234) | 0.04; 17.6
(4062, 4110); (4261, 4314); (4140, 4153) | 0.06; 16.8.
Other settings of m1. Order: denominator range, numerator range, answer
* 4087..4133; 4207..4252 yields 1.04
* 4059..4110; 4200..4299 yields 1.06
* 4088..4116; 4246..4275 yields 1.08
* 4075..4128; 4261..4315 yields 0.94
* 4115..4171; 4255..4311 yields 1.02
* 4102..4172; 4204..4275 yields 1.09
